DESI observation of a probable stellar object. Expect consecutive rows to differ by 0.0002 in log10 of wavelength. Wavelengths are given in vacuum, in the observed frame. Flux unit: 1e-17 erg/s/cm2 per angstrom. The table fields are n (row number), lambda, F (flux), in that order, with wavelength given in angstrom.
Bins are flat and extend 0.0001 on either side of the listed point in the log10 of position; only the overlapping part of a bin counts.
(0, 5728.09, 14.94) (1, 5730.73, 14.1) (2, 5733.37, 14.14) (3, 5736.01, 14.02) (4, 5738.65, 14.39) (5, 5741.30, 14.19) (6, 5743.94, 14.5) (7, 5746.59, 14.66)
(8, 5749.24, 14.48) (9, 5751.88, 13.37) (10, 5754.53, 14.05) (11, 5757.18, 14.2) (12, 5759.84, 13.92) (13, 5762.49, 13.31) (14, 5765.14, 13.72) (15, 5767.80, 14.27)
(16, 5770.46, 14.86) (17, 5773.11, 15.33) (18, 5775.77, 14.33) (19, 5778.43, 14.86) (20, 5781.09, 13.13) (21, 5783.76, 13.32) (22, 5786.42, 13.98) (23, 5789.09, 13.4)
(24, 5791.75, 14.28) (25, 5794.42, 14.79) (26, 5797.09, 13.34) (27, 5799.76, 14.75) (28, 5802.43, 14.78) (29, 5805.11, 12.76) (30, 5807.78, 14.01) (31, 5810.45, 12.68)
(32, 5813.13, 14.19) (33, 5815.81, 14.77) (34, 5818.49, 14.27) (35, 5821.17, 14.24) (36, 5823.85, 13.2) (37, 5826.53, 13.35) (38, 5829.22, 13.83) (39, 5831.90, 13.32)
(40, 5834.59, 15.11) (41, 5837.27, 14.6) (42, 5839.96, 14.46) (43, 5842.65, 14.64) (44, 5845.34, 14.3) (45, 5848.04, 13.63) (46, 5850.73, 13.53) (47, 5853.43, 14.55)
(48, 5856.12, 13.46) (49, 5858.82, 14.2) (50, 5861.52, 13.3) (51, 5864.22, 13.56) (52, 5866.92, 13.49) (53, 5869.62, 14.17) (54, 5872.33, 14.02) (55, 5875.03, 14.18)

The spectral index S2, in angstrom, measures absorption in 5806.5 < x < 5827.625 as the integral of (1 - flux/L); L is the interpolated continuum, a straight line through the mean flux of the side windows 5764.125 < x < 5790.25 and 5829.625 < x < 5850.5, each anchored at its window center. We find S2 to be 0.52 angstrom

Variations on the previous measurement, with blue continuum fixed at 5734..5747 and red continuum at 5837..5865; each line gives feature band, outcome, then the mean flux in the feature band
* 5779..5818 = 0.70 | 13.9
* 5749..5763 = 0.39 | 13.9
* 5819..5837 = 0.21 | 13.9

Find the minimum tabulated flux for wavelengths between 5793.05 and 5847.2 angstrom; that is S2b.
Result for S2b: 12.68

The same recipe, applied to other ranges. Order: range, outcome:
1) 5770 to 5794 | 13.13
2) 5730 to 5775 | 13.31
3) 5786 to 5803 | 13.34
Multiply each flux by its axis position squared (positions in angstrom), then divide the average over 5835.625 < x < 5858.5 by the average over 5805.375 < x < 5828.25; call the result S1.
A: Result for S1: 1.04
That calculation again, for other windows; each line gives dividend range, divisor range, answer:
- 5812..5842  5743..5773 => 1.02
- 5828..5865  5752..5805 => 1.02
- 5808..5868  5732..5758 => 1.01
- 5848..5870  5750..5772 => 1.02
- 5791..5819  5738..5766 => 1.02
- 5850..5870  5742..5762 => 1.01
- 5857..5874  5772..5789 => 1.01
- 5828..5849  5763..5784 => 1.02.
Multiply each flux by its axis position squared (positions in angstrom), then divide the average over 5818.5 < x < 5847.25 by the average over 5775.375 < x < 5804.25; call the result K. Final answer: 1.02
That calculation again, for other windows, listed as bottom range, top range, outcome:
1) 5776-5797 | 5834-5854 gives 1.05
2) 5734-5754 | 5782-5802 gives 1.00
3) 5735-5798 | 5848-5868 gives 1.00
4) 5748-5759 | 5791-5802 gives 1.04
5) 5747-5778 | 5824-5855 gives 1.02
